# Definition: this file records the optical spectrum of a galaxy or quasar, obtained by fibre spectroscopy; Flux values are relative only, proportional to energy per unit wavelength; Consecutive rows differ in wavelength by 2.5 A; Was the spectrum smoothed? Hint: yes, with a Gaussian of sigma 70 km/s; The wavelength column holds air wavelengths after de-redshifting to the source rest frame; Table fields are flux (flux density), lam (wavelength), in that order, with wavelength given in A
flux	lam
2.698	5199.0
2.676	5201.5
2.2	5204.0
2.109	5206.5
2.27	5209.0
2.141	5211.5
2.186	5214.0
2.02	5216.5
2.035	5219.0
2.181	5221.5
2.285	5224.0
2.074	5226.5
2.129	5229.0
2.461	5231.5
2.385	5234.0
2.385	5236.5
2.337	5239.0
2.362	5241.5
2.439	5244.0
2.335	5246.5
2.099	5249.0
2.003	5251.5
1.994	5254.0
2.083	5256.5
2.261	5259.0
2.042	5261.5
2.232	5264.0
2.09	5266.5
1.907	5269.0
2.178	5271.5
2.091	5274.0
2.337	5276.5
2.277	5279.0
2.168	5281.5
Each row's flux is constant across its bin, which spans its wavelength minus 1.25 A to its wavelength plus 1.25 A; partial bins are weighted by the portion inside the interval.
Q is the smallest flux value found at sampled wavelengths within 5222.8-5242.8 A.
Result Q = 2.074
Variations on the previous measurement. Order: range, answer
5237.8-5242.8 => 2.337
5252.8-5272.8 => 1.907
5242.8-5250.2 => 2.099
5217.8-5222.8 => 2.035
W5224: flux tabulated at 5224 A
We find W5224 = 2.285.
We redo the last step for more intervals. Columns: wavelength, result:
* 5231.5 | 2.461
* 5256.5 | 2.083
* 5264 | 2.232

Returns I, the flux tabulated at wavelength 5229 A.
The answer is 2.129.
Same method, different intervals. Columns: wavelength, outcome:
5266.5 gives 2.09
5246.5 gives 2.335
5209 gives 2.27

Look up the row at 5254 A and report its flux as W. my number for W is 1.994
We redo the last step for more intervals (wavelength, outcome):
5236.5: 2.385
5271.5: 2.178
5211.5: 2.141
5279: 2.277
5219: 2.035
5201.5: 2.676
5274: 2.091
